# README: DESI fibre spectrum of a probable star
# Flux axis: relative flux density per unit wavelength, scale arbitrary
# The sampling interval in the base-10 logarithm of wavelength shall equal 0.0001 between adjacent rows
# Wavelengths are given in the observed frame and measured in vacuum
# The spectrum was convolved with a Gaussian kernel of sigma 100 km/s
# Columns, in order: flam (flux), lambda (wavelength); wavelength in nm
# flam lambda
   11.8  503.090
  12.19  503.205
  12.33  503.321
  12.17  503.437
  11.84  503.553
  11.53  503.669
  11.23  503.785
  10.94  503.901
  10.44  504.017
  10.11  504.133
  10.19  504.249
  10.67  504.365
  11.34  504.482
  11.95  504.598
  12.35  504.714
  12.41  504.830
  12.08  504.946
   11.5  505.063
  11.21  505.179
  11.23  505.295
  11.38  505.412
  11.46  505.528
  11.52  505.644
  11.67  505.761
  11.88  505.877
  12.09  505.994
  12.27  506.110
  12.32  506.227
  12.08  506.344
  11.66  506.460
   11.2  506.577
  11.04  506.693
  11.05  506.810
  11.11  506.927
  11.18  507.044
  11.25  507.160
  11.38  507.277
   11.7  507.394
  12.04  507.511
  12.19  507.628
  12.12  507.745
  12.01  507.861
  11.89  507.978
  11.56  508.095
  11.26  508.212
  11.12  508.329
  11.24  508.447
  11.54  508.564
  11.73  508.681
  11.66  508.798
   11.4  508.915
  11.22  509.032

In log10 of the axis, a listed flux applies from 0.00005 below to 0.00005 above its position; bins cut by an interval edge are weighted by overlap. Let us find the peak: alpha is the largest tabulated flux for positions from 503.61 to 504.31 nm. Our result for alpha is 11.53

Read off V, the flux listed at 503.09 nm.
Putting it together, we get 11.8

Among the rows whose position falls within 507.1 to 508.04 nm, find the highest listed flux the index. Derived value 12.19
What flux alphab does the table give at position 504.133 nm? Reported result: 10.11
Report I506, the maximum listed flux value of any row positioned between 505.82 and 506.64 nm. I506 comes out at 12.32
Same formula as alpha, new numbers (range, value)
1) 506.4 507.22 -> 11.66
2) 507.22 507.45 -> 11.7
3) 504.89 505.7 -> 12.08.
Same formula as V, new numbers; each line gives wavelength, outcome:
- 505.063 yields 11.5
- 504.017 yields 10.44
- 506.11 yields 12.27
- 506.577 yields 11.2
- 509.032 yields 11.22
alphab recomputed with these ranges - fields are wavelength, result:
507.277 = 11.38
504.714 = 12.35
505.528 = 11.46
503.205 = 12.19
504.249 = 10.19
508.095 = 11.56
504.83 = 12.41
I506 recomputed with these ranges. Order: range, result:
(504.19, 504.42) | 10.67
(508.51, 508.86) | 11.73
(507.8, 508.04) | 12.01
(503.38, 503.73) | 12.17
